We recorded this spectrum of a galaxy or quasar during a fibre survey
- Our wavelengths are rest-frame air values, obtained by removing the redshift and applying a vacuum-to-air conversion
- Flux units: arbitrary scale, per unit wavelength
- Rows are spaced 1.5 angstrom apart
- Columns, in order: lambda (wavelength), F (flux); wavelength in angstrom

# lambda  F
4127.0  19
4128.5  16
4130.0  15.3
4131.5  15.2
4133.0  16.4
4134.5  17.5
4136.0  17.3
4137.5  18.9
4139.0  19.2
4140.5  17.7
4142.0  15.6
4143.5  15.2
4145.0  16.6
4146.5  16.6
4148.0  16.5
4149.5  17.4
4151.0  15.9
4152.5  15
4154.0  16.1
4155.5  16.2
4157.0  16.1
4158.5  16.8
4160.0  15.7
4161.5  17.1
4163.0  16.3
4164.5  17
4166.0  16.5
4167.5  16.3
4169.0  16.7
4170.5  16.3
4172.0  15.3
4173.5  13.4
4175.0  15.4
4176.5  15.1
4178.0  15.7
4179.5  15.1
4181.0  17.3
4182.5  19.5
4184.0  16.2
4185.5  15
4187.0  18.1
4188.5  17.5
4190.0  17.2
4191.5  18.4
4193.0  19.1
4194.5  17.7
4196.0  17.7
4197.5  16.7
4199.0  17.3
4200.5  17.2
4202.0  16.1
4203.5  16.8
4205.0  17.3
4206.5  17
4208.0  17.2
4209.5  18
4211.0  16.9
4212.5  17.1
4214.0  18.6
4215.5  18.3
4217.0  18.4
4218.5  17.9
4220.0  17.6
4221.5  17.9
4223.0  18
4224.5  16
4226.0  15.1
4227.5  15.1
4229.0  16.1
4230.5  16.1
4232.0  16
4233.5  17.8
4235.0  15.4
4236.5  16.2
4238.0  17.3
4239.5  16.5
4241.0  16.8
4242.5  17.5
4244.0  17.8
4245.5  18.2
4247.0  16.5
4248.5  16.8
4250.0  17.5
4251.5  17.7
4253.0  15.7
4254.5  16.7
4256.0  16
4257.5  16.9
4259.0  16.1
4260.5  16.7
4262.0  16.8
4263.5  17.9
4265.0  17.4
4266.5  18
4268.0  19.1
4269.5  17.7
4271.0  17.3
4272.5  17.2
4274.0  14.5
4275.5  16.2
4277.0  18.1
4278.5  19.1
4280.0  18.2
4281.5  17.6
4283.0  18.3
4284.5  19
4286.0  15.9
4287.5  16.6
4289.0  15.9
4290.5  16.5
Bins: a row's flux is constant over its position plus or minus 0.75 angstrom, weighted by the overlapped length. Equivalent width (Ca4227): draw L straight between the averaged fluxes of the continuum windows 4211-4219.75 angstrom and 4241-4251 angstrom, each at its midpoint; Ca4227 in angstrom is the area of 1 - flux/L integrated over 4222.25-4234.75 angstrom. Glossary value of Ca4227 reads 1.0 angstrom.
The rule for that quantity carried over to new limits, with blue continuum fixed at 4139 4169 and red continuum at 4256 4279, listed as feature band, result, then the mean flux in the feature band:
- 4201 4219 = -0.7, 17.5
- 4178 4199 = -0.8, 17.3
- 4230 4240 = 0.3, 16.5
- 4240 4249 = -0.1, 17.3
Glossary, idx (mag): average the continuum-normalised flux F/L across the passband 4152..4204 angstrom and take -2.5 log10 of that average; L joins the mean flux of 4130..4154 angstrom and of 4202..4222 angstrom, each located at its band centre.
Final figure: 0.04 mag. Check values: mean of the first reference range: 16.7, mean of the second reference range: 17.6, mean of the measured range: 16.6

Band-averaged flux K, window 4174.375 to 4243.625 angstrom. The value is 17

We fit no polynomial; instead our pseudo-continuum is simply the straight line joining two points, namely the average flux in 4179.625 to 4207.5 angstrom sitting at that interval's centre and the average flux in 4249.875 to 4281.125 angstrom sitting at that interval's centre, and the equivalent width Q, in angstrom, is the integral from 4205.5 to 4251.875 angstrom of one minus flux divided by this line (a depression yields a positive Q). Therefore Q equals 0.4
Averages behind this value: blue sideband 17.3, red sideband 17.2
